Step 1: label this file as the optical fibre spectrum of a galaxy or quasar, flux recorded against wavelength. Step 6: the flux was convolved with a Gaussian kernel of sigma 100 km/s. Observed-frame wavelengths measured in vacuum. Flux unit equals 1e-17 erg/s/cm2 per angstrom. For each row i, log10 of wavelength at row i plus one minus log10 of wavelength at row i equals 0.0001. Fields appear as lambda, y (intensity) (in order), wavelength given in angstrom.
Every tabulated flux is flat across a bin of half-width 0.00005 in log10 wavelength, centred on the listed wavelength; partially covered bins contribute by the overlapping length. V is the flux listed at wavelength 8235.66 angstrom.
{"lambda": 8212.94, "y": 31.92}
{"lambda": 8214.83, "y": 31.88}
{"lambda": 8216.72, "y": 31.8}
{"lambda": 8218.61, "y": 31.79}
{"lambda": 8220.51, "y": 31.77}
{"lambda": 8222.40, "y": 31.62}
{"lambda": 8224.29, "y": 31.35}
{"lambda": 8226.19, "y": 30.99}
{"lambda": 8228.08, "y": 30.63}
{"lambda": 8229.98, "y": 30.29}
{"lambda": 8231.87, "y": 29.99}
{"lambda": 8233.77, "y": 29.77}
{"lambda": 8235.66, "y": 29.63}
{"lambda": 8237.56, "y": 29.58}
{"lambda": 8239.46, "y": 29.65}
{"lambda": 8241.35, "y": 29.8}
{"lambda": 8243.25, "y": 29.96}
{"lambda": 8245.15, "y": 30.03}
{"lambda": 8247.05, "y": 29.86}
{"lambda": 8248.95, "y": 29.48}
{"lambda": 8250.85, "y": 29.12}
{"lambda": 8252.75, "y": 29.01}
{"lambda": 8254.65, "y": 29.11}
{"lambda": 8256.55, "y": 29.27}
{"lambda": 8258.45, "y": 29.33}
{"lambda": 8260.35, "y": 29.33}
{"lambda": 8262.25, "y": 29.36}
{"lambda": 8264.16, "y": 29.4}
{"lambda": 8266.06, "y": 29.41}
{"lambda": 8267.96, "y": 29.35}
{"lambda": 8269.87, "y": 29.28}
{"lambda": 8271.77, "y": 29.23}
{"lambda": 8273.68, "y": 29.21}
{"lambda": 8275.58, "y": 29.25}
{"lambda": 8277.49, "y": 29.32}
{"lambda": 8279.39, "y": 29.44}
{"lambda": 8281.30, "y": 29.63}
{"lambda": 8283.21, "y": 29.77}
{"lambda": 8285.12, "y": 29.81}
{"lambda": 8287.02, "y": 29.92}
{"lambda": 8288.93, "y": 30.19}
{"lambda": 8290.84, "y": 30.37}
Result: 29.63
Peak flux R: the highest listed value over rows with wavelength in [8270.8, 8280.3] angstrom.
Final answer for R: 29.44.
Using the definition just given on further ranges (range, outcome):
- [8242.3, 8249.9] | 30.03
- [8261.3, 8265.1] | 29.4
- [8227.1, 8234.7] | 30.63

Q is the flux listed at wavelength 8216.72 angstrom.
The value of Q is 31.8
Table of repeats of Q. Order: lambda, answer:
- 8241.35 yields 29.8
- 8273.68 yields 29.21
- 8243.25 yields 29.96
